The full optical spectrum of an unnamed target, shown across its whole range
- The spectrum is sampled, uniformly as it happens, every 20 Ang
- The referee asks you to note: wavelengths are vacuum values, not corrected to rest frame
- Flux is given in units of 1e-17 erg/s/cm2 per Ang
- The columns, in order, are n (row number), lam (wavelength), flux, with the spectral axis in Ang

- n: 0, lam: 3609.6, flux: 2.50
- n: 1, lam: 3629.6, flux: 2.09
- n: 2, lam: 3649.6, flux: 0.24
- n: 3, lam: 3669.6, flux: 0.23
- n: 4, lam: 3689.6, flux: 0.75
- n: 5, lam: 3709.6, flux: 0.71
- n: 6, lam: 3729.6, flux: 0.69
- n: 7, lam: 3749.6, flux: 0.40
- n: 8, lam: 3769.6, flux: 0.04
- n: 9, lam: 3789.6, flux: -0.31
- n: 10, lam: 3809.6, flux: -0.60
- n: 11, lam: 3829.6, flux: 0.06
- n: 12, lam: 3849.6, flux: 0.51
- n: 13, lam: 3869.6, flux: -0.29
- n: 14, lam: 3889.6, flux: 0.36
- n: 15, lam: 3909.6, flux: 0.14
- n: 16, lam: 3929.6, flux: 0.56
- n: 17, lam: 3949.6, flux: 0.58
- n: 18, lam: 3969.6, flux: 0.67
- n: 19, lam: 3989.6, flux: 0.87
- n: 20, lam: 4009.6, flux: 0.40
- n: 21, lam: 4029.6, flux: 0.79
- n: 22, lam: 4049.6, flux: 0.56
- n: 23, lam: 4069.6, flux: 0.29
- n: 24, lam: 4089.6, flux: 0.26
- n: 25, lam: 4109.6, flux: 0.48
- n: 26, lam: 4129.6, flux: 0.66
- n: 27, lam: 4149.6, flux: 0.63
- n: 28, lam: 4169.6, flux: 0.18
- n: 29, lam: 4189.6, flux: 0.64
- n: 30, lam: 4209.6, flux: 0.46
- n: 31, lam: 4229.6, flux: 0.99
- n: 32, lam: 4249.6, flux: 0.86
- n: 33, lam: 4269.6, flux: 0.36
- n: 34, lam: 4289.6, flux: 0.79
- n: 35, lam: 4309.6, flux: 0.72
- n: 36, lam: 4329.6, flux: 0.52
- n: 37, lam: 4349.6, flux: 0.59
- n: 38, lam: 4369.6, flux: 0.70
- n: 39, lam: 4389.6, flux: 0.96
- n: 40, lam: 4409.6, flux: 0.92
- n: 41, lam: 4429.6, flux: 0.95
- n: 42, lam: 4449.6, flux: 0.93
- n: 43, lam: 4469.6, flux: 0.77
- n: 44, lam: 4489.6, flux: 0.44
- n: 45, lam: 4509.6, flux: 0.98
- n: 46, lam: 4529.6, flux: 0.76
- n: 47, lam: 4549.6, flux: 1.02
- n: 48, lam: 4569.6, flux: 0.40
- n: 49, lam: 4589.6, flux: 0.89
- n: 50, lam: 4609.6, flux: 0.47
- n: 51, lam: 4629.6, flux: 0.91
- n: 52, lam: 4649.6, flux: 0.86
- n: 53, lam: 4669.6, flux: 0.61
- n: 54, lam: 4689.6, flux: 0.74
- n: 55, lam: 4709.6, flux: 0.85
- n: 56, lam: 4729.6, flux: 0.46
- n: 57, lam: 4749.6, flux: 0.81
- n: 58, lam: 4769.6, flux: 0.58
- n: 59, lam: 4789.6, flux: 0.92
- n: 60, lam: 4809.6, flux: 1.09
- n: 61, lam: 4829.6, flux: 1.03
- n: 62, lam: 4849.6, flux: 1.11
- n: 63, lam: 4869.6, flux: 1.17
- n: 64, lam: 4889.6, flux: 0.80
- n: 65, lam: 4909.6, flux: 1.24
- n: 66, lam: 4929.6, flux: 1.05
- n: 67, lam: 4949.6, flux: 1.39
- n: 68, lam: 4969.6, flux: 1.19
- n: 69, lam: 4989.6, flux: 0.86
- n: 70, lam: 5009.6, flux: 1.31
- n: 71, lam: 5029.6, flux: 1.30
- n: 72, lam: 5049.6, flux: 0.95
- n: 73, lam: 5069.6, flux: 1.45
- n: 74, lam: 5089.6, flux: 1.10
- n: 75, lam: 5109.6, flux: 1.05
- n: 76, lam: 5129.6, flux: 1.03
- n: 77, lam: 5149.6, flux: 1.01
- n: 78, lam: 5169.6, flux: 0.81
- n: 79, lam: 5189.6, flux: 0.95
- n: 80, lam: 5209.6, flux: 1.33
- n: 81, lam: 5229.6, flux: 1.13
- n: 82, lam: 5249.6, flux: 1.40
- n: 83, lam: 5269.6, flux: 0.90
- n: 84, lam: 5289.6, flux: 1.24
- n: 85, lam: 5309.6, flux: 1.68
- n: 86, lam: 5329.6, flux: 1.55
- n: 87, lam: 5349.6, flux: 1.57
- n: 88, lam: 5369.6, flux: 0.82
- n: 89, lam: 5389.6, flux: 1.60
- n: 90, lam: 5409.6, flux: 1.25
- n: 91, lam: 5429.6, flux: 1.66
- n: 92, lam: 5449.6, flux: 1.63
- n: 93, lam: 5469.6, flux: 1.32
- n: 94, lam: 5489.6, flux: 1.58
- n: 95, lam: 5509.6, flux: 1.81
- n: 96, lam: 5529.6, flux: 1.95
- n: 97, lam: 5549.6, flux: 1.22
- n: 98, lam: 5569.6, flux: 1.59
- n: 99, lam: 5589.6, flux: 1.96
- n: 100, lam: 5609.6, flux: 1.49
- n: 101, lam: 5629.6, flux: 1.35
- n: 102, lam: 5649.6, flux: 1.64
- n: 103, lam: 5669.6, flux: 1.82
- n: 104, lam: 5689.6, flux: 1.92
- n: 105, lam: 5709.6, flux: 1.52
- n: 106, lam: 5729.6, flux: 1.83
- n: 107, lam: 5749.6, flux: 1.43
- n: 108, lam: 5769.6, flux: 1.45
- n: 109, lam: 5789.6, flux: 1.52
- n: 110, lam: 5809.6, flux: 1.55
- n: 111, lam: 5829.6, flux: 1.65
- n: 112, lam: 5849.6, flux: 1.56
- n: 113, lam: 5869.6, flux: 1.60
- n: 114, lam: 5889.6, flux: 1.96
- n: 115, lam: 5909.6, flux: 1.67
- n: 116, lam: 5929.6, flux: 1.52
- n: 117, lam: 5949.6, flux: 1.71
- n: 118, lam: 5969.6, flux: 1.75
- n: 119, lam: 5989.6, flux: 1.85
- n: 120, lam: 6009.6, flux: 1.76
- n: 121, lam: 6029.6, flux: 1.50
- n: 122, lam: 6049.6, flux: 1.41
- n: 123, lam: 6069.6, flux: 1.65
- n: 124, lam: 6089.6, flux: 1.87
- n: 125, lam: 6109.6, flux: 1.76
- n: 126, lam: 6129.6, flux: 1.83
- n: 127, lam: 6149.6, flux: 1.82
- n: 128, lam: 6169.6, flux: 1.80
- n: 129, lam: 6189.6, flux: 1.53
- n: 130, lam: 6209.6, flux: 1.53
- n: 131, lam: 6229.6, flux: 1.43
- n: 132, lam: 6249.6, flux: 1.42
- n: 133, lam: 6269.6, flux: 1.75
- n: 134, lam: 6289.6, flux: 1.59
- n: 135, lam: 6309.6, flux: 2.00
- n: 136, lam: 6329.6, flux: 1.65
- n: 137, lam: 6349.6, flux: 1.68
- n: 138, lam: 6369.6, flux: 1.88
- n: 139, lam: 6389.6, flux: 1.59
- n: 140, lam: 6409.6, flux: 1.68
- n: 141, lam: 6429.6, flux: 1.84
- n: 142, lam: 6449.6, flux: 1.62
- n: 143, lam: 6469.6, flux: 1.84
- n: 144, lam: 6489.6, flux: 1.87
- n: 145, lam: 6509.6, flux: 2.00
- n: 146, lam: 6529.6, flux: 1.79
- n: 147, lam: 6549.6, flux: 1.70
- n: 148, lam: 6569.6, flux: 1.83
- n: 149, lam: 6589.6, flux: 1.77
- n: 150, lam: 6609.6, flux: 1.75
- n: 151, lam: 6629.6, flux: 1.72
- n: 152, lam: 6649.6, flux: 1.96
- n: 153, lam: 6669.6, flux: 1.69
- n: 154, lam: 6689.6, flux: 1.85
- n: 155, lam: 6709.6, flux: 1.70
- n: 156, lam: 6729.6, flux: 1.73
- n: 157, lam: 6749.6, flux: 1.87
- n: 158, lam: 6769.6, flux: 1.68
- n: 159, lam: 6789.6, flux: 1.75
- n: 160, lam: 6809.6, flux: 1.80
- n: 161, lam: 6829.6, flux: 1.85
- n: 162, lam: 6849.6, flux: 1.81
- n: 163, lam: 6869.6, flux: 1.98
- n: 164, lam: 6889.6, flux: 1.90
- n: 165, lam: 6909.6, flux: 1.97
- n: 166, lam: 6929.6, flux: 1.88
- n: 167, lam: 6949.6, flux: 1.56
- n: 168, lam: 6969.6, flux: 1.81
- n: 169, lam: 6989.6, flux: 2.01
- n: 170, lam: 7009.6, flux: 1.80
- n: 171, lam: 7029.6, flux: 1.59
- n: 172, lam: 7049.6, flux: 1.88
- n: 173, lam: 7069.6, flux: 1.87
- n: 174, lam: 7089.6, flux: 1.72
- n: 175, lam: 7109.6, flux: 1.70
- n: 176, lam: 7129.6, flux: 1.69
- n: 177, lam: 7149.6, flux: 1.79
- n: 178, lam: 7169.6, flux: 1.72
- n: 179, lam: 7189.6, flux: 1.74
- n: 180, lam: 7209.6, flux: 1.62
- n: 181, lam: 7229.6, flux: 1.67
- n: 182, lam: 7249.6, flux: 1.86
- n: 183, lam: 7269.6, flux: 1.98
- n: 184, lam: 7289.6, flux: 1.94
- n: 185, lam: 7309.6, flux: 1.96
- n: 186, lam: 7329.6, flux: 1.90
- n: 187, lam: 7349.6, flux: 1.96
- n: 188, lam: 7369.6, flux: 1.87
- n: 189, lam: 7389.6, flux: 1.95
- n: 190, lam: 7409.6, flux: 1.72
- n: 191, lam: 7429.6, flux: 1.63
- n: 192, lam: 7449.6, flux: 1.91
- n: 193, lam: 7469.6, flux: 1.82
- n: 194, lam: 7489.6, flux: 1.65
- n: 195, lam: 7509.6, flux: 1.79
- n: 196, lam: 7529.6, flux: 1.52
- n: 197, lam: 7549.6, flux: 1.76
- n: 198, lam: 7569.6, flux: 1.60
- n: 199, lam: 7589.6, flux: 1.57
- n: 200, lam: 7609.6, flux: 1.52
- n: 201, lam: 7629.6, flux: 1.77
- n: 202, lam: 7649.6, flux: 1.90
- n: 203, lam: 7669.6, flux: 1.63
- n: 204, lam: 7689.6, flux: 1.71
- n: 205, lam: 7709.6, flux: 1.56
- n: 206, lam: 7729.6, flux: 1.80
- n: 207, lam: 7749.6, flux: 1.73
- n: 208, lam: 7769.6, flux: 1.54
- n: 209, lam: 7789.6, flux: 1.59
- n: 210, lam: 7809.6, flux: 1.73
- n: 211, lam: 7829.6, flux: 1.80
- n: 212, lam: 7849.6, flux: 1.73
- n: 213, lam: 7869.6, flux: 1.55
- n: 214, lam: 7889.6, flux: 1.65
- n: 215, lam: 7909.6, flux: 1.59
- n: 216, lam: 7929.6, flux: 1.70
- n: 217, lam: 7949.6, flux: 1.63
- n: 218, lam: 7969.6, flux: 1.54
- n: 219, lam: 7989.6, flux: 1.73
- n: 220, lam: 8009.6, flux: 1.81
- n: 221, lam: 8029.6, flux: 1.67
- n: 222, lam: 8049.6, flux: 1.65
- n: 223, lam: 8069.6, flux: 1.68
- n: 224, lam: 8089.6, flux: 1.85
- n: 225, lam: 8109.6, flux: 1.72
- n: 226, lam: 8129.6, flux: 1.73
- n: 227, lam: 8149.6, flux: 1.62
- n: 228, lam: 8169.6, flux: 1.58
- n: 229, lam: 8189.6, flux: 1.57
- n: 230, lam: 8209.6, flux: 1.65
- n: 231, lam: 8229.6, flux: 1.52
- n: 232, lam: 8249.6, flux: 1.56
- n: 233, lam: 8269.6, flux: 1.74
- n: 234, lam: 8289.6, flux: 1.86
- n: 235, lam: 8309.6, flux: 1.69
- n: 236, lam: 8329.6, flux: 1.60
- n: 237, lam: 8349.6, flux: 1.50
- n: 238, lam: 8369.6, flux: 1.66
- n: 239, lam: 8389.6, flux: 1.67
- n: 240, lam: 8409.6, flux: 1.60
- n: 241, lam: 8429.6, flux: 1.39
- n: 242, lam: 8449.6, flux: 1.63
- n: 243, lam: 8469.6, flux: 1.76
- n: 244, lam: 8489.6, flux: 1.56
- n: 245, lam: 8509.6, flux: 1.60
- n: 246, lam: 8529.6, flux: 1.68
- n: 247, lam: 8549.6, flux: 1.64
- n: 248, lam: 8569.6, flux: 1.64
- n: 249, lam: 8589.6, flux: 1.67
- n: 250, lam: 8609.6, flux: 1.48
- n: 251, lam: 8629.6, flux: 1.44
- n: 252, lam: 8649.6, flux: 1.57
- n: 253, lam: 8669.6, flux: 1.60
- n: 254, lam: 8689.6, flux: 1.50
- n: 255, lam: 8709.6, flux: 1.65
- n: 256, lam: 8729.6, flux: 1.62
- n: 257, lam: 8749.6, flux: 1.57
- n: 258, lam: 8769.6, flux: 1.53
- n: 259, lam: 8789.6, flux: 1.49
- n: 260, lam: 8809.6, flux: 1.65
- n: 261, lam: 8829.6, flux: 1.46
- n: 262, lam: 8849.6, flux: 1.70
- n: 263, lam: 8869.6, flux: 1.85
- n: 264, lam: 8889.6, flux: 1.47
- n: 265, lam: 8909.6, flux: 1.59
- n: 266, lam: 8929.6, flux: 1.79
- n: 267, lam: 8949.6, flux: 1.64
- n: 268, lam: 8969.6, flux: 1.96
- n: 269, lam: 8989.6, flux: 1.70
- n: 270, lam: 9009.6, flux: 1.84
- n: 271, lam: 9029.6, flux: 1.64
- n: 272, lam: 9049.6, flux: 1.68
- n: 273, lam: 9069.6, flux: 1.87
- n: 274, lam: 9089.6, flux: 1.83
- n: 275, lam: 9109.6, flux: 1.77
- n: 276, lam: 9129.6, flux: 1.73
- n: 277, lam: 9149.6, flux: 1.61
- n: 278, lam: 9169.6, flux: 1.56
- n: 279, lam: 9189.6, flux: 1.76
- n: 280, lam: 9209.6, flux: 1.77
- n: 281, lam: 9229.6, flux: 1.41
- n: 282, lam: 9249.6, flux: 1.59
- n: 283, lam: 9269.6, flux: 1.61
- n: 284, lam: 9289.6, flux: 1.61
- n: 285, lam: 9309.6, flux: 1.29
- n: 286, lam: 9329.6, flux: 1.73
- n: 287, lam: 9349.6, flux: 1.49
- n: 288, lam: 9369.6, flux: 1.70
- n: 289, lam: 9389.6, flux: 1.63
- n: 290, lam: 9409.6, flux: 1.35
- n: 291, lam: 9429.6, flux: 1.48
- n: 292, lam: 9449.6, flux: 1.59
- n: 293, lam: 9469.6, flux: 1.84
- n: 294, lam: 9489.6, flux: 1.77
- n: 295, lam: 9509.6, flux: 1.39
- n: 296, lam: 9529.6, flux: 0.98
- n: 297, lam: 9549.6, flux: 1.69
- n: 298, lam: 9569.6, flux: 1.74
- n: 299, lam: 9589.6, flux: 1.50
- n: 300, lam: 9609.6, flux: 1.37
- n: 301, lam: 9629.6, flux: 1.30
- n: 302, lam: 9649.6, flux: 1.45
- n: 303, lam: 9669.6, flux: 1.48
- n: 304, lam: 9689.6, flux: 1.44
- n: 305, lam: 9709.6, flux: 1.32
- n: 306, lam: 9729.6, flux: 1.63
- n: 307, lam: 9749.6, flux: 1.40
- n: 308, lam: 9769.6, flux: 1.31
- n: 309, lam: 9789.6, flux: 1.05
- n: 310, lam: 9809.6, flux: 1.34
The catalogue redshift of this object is 0.203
